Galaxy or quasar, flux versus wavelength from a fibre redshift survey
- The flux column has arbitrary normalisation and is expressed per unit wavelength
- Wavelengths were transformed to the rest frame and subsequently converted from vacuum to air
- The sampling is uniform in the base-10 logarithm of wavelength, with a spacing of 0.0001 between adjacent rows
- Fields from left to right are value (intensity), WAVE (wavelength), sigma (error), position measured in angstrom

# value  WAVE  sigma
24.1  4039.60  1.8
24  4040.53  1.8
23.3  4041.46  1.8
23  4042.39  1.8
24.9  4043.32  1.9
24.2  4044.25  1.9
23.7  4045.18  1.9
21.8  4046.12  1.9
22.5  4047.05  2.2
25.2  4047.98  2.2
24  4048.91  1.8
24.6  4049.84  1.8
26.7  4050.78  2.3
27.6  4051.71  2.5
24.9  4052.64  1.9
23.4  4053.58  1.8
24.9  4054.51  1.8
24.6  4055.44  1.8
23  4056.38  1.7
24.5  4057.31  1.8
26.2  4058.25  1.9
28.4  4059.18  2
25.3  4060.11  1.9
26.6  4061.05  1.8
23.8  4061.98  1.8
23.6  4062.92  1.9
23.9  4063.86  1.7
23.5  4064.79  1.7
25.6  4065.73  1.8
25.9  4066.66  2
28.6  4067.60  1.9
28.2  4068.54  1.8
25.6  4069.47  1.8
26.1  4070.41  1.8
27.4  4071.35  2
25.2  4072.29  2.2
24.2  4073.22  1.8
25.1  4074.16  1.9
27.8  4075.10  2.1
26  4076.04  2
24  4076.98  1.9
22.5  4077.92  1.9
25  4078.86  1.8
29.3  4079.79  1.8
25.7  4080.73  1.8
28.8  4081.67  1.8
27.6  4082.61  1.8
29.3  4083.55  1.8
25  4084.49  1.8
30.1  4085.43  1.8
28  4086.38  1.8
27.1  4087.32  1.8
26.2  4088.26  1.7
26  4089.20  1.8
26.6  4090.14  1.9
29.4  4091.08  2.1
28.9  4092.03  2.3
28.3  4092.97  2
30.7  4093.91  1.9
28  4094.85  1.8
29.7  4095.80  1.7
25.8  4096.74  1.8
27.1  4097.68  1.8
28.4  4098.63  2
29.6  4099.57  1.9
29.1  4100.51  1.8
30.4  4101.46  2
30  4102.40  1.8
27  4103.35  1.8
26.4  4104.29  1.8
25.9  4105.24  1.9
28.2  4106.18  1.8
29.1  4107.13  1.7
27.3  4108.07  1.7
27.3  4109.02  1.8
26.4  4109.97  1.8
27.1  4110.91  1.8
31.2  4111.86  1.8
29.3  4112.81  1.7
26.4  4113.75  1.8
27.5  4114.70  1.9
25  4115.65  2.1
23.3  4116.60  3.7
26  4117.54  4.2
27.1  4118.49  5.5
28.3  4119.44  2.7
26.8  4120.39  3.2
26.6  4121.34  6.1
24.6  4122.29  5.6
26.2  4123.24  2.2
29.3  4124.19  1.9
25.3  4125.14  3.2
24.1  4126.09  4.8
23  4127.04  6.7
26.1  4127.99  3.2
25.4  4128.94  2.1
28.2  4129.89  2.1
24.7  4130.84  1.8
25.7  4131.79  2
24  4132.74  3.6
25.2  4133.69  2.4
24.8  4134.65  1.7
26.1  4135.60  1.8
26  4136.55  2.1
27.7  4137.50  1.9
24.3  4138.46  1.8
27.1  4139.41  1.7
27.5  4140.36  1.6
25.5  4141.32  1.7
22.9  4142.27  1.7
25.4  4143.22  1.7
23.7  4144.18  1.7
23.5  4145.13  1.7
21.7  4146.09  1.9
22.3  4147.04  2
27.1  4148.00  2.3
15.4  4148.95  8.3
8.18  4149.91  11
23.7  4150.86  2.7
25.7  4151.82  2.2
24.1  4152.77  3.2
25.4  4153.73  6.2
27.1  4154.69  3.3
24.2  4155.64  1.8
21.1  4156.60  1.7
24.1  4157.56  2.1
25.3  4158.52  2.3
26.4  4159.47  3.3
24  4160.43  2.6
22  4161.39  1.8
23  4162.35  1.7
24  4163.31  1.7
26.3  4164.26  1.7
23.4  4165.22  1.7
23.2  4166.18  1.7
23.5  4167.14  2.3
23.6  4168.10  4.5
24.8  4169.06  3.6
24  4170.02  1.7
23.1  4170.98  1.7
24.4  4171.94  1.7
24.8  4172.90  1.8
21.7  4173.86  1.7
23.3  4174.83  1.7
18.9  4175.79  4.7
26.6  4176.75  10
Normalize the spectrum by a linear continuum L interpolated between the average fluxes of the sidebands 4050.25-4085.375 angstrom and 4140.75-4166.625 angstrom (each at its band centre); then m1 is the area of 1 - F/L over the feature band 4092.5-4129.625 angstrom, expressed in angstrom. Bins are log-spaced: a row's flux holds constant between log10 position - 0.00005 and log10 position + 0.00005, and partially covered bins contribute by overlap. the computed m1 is -4.08 angstrom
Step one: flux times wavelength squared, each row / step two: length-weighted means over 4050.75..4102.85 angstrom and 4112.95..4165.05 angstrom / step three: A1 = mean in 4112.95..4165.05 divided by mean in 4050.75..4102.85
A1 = 1.0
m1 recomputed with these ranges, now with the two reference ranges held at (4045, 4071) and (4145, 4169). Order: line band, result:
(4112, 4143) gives -2.93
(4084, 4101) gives -2.48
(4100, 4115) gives -2.43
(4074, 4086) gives -0.97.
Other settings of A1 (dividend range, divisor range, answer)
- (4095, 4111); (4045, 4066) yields 1.16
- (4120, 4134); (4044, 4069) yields 1.06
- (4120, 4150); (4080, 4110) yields 0.90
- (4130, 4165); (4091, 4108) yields 0.87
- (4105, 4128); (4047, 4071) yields 1.08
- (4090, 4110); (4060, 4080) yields 1.12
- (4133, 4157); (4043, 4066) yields 1.01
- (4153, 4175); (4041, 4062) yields 1.03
